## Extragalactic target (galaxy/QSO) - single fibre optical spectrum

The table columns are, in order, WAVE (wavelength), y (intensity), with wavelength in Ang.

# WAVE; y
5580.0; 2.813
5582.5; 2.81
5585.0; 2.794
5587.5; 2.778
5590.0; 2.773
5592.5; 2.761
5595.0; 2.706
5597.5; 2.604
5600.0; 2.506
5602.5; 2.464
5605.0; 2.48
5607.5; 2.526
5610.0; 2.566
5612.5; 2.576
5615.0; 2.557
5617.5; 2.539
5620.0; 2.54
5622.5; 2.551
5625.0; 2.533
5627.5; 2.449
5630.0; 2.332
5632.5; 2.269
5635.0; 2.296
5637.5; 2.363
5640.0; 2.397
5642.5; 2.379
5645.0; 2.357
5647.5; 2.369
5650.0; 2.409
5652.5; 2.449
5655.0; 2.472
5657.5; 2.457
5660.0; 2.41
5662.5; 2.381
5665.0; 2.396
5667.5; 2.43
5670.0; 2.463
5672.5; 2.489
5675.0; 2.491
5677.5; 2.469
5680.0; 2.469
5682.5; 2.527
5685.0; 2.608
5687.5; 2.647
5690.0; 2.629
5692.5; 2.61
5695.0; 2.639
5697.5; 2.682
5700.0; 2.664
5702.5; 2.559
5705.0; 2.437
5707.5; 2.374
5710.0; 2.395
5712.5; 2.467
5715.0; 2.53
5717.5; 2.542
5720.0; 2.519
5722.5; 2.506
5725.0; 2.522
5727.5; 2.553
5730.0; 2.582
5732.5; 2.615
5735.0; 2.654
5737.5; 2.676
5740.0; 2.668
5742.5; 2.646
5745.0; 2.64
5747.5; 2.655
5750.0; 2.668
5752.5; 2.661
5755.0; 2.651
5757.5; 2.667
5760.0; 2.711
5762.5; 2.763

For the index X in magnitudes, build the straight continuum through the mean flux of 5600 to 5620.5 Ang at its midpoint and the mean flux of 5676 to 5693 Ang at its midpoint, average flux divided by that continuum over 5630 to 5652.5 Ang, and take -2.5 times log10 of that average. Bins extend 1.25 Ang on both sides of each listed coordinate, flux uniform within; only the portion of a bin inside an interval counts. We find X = 0.08 mag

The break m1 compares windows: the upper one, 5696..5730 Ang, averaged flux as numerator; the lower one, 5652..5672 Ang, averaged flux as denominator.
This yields 1.04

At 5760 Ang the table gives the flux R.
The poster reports 2.711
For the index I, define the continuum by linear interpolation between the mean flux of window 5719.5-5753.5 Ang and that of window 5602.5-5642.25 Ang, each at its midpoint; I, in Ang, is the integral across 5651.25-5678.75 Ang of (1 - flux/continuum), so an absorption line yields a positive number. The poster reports 0.8 Ang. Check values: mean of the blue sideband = 2.46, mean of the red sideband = 2.61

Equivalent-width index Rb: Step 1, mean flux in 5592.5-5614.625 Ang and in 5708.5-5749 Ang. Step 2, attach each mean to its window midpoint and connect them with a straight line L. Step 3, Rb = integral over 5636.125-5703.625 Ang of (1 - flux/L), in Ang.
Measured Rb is 2.1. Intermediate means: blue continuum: 2.57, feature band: 2.49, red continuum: 2.57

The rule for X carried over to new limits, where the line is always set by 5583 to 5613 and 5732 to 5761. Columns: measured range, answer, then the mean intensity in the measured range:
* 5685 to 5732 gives 0.04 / 2.55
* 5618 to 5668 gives 0.10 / 2.41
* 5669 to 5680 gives 0.07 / 2.48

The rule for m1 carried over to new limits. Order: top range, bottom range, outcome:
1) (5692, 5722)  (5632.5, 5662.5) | 1.06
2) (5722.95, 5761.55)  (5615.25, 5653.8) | 1.09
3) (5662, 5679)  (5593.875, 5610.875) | 0.96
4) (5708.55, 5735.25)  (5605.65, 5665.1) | 1.04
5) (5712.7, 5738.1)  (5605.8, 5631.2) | 1.02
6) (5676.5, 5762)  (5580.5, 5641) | 1.01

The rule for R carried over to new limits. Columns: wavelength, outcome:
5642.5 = 2.379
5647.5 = 2.369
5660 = 2.41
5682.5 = 2.527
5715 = 2.53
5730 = 2.582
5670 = 2.463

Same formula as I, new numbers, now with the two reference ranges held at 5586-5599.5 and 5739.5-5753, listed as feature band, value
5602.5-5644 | 3.73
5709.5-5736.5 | 1.26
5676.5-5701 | 0.75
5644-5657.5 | 1.38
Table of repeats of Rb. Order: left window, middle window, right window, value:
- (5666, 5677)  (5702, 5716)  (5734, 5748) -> 0.6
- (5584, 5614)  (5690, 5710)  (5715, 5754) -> 0.4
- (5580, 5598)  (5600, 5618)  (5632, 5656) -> 0.6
